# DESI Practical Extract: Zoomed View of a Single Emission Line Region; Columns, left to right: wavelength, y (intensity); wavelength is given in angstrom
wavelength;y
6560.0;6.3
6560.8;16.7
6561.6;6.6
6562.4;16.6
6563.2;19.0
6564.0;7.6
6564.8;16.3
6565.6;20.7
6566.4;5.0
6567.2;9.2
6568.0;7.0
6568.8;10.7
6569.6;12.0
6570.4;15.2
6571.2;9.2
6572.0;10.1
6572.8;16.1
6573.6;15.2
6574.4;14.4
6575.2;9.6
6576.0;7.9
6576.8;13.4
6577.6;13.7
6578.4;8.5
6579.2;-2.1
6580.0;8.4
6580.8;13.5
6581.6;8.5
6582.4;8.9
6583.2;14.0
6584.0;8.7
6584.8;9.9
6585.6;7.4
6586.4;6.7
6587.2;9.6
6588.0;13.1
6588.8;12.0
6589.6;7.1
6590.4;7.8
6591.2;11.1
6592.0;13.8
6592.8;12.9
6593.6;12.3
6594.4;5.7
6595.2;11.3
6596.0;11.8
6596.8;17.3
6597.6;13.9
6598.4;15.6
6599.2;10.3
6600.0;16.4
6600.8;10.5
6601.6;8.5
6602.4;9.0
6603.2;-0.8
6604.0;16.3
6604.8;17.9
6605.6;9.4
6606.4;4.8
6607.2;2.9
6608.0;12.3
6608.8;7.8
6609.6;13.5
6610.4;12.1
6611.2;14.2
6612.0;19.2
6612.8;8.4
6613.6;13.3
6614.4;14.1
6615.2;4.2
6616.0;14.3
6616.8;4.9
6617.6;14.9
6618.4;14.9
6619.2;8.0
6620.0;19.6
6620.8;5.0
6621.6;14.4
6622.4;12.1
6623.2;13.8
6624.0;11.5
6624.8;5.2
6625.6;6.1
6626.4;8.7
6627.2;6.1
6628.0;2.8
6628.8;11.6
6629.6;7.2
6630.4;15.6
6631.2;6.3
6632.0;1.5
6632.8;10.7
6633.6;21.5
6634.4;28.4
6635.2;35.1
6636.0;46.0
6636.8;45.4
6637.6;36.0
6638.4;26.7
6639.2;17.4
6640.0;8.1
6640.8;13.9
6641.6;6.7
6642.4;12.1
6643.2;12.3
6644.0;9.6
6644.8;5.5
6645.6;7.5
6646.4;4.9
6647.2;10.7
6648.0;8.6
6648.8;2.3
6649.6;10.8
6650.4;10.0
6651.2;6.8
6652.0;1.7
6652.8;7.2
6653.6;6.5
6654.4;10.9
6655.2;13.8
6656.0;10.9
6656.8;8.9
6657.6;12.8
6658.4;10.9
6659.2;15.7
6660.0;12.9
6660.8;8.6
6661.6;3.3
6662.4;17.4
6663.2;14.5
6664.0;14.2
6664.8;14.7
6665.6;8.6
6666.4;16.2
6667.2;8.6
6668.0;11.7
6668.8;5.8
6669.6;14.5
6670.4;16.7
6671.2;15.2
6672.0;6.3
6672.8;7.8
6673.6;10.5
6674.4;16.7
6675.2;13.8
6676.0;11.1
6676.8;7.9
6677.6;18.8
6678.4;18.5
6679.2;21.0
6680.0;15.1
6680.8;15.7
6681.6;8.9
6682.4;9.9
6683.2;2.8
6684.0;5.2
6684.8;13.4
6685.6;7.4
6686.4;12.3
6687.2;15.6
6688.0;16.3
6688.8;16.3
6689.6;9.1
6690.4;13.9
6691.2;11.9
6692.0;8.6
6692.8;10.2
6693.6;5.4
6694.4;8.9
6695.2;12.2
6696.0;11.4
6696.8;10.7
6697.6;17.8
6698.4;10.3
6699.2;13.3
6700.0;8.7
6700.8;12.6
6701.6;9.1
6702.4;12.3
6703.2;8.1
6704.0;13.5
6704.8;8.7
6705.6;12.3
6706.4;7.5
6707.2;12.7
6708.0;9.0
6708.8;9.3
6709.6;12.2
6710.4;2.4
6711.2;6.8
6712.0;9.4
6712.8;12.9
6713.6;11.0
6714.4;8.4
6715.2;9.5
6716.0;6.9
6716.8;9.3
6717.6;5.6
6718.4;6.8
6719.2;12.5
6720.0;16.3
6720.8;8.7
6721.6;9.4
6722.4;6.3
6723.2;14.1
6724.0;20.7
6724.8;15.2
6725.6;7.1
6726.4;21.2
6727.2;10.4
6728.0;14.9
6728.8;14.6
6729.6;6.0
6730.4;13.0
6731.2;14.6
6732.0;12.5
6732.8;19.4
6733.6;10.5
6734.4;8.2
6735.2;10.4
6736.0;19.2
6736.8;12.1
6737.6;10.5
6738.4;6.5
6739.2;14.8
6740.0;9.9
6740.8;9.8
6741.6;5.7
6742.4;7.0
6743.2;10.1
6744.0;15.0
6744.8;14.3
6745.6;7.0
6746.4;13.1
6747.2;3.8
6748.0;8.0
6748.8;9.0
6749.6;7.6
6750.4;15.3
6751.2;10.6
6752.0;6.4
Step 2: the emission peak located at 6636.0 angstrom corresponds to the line Hbeta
